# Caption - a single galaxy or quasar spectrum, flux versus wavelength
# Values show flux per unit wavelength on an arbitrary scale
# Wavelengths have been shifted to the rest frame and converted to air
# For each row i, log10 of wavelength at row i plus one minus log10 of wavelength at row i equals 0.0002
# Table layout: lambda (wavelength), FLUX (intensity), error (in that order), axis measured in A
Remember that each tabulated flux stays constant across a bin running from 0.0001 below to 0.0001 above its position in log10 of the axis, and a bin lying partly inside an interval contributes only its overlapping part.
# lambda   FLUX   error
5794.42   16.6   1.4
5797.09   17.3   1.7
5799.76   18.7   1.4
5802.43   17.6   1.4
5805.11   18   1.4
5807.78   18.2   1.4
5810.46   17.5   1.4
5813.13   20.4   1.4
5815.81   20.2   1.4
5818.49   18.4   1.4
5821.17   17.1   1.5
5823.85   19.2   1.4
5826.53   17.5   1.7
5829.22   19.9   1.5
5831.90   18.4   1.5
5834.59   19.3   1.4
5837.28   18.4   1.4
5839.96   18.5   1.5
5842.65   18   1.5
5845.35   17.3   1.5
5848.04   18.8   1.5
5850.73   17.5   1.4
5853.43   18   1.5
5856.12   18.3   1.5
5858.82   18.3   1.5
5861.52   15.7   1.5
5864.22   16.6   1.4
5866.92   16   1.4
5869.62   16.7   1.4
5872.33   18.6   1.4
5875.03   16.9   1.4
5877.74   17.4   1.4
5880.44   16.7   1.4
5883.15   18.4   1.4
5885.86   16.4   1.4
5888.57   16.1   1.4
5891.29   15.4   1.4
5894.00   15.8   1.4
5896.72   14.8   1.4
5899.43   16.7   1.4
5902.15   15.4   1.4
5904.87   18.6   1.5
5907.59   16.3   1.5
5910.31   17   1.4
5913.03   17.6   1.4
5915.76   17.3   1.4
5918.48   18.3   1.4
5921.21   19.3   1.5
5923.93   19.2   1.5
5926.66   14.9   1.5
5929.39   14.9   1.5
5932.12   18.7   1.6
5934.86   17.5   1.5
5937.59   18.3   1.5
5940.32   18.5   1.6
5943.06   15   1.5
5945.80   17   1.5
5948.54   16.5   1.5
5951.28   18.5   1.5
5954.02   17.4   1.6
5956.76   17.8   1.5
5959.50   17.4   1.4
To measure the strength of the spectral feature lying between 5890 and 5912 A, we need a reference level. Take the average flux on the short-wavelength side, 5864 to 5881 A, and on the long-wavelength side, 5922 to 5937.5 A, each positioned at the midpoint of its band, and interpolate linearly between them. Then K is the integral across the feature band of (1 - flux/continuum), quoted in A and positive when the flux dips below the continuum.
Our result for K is 1.1 A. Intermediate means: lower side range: 17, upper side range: 17.2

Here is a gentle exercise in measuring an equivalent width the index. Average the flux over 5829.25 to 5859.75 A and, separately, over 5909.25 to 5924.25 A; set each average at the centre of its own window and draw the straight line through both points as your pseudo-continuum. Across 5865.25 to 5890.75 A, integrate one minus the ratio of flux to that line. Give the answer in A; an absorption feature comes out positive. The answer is 1.74 A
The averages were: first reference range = 18.3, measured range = 17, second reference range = 18.1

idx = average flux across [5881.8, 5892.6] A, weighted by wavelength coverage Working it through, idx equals 16.6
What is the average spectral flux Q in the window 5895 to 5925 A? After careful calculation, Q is 17.3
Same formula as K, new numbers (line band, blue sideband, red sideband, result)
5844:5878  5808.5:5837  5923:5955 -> 1.6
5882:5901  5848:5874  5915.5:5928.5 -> 1.5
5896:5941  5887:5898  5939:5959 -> -2.6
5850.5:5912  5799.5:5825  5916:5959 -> 3.7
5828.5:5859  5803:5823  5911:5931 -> -0.3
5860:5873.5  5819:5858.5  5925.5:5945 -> 0.9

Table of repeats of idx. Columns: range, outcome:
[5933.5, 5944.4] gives 17.3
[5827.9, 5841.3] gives 18.9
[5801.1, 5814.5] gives 18.3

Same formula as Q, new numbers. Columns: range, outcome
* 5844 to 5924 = 17.1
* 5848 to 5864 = 17.6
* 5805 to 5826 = 18.6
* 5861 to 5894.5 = 16.7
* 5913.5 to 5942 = 17.7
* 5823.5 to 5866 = 18.1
